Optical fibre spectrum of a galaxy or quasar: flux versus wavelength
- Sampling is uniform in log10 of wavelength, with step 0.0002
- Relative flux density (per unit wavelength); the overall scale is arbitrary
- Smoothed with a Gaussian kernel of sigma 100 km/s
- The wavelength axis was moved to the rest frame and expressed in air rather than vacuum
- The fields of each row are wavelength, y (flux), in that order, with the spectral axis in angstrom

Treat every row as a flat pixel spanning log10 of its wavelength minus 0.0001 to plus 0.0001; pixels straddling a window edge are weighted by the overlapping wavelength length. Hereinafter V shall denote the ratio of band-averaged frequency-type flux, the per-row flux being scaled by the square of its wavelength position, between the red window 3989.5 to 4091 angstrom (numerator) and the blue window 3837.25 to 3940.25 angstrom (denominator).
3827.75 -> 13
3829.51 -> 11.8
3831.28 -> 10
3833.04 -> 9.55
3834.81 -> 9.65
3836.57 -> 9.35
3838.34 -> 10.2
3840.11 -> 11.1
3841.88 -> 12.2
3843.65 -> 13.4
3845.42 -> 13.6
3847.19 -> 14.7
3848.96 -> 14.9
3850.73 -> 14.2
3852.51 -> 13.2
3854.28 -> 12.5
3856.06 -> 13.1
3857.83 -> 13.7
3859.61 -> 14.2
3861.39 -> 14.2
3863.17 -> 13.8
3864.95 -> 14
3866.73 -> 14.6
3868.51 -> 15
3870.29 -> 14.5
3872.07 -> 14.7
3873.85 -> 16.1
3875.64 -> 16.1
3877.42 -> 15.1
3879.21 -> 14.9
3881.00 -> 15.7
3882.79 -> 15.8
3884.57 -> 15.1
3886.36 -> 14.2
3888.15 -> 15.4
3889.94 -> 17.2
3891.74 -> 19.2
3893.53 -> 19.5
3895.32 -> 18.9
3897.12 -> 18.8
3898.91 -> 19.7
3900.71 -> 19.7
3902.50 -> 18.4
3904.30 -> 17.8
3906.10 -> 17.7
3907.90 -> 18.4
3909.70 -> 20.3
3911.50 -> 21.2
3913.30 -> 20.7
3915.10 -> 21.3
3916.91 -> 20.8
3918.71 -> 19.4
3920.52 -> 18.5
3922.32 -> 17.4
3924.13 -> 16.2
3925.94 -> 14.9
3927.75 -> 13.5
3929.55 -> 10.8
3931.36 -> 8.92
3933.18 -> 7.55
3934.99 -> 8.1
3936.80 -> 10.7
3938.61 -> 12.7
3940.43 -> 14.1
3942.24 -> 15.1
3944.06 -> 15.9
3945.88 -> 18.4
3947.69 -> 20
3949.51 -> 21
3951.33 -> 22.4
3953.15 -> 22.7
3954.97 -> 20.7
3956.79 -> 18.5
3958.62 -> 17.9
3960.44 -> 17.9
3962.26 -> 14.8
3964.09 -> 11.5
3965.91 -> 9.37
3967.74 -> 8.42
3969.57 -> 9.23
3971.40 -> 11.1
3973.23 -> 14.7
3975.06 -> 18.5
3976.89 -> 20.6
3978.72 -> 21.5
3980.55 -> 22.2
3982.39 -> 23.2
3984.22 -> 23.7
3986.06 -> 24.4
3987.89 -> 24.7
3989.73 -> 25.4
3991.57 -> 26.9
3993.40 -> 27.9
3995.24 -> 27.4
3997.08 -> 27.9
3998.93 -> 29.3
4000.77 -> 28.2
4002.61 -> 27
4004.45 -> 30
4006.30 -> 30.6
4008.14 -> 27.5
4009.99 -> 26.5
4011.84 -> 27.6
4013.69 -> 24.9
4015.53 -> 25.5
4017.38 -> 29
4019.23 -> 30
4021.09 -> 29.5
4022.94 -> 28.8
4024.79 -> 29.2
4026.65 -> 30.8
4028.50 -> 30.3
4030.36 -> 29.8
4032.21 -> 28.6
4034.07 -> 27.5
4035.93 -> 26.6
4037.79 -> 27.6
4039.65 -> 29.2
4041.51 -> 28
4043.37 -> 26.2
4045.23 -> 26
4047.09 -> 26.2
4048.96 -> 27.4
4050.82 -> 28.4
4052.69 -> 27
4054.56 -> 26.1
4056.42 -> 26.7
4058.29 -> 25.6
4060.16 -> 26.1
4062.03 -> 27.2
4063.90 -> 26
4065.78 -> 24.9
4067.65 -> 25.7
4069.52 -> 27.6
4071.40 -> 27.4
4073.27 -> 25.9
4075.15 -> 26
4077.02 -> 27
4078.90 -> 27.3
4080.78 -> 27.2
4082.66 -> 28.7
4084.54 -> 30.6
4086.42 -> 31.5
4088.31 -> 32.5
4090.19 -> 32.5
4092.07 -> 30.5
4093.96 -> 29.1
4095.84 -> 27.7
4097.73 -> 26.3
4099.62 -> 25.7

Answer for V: 2.0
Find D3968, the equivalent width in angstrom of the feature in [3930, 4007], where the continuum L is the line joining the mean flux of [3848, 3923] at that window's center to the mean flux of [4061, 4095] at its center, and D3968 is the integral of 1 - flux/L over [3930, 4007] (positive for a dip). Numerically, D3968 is 9.4 angstrom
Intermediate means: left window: 16.7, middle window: 19.3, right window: 28.2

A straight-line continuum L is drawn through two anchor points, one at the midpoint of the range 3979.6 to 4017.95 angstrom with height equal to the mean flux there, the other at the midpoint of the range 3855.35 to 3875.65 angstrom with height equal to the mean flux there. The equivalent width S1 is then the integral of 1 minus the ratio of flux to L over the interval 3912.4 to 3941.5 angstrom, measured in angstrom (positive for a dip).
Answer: 7.5 angstrom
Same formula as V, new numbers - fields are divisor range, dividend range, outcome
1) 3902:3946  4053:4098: 1.89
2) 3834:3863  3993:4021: 2.37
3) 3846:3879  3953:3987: 1.27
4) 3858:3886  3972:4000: 1.69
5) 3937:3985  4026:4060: 1.69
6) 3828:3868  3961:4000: 1.70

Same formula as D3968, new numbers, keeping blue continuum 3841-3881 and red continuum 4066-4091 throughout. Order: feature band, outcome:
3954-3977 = 6.9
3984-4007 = -4.3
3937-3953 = 1.9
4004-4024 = -3.3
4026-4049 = -2.1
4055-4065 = 0.3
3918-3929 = 1.1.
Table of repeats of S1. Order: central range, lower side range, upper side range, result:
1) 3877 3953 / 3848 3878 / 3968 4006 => 4.55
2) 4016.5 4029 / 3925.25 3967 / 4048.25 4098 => -3.79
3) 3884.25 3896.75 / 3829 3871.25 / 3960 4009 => -1.39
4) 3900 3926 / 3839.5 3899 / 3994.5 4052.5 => -0.34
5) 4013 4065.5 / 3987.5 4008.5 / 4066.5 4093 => 1.07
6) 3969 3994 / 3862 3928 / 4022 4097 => 2.02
